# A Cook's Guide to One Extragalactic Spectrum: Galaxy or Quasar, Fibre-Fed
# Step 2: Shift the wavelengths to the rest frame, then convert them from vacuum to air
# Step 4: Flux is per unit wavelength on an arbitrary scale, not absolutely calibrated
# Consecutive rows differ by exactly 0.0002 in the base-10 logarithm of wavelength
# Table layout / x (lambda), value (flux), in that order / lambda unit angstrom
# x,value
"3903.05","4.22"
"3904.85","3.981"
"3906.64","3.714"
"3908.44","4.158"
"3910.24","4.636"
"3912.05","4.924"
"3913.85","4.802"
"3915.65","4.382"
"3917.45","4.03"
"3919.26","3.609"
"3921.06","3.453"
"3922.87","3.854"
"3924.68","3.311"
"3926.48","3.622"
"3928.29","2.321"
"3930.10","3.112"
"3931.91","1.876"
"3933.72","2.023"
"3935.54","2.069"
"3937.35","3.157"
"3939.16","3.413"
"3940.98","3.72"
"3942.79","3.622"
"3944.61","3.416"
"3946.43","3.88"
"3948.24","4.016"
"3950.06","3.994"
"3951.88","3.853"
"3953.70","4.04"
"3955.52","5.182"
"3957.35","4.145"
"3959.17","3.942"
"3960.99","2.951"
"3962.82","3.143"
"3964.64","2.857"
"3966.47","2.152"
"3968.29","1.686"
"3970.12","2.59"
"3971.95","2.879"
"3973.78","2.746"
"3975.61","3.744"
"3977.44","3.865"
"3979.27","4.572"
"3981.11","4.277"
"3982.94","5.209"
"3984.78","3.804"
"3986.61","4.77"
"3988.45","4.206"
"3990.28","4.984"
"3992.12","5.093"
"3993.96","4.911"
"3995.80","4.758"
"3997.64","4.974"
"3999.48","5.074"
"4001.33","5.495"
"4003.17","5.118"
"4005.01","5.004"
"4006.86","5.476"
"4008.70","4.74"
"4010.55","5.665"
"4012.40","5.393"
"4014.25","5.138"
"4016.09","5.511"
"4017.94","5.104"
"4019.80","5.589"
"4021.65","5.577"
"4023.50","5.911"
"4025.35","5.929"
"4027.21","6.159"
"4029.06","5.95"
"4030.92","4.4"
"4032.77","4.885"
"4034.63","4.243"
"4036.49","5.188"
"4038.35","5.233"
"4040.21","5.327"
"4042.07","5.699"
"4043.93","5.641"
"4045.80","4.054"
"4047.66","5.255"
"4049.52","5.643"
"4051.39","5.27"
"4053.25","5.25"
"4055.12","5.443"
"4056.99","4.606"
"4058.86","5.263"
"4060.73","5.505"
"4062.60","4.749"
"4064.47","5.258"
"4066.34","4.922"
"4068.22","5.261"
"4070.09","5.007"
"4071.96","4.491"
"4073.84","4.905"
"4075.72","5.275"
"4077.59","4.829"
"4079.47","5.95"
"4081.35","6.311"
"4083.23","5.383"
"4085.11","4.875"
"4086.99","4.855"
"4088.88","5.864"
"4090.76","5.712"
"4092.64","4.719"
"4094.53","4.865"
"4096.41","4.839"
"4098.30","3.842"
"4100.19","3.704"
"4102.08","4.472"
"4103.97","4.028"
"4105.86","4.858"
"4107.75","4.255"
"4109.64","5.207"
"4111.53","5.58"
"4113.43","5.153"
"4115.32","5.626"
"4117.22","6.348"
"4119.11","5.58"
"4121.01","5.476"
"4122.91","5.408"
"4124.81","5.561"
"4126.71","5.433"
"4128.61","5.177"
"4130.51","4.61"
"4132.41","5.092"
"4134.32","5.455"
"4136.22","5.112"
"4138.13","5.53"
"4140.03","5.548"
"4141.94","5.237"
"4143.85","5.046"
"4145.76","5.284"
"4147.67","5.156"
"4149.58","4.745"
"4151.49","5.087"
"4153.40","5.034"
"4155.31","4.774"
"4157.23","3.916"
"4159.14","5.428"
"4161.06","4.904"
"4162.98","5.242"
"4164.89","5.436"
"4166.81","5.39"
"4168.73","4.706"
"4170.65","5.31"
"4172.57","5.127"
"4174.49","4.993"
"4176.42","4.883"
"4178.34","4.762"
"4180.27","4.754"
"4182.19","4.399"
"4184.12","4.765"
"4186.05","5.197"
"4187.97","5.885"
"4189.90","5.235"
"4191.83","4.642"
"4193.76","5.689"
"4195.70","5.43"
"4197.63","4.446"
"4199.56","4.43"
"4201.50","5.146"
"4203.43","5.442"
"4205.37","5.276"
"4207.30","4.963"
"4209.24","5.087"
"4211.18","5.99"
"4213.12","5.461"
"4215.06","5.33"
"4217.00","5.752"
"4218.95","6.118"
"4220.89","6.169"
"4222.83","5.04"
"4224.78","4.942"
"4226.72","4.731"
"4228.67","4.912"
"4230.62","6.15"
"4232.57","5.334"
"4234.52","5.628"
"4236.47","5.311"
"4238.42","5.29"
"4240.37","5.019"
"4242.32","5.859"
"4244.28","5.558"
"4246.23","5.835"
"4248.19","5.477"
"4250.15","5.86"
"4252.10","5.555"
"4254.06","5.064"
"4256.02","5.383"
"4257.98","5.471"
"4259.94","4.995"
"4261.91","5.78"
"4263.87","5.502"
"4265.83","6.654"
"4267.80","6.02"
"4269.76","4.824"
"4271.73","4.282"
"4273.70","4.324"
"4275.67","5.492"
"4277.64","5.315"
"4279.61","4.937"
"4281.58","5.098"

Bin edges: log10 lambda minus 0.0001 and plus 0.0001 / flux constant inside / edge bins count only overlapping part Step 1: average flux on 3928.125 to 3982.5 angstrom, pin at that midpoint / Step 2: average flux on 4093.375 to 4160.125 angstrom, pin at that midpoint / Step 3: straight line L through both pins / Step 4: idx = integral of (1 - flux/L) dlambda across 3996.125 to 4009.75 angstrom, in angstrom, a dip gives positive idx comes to -4.7 angstrom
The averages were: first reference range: 3.34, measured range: 5.11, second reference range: 5.04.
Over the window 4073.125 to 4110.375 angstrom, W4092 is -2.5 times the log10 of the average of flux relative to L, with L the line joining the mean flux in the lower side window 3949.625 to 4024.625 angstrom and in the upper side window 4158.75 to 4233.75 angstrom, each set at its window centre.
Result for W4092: -0.03 mag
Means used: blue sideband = 4.4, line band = 4.94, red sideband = 5.2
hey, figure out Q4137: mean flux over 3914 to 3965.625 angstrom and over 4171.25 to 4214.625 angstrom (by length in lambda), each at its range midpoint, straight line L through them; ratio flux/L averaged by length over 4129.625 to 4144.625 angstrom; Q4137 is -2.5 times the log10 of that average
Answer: -0.10 mag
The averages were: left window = 3.48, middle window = 5.21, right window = 5.1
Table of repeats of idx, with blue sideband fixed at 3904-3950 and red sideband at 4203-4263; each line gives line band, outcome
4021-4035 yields -4.1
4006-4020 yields -4.2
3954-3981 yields 3.2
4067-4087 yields -3.2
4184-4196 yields -0.2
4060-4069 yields -1.5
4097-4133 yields -2.2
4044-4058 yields -2.5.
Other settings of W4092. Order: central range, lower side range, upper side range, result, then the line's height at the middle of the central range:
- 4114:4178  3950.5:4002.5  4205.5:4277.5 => -0.06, 4.91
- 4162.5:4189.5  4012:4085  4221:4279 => 0.06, 5.33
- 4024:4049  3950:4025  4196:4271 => -0.14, 4.61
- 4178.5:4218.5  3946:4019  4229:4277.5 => 0.01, 5.2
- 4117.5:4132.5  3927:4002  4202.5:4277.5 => -0.14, 4.71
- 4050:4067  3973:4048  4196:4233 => -0.02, 5.07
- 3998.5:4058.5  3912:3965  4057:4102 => -0.18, 4.5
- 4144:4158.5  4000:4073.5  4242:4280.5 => 0.09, 5.32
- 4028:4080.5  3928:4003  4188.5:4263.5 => -0.19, 4.3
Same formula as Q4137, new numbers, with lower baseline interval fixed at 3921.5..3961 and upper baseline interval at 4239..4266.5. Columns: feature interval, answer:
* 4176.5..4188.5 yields 0.034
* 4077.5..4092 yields -0.237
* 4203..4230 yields -0.014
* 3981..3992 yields -0.222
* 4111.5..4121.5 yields -0.213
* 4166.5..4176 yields -0.014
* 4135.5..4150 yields -0.090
